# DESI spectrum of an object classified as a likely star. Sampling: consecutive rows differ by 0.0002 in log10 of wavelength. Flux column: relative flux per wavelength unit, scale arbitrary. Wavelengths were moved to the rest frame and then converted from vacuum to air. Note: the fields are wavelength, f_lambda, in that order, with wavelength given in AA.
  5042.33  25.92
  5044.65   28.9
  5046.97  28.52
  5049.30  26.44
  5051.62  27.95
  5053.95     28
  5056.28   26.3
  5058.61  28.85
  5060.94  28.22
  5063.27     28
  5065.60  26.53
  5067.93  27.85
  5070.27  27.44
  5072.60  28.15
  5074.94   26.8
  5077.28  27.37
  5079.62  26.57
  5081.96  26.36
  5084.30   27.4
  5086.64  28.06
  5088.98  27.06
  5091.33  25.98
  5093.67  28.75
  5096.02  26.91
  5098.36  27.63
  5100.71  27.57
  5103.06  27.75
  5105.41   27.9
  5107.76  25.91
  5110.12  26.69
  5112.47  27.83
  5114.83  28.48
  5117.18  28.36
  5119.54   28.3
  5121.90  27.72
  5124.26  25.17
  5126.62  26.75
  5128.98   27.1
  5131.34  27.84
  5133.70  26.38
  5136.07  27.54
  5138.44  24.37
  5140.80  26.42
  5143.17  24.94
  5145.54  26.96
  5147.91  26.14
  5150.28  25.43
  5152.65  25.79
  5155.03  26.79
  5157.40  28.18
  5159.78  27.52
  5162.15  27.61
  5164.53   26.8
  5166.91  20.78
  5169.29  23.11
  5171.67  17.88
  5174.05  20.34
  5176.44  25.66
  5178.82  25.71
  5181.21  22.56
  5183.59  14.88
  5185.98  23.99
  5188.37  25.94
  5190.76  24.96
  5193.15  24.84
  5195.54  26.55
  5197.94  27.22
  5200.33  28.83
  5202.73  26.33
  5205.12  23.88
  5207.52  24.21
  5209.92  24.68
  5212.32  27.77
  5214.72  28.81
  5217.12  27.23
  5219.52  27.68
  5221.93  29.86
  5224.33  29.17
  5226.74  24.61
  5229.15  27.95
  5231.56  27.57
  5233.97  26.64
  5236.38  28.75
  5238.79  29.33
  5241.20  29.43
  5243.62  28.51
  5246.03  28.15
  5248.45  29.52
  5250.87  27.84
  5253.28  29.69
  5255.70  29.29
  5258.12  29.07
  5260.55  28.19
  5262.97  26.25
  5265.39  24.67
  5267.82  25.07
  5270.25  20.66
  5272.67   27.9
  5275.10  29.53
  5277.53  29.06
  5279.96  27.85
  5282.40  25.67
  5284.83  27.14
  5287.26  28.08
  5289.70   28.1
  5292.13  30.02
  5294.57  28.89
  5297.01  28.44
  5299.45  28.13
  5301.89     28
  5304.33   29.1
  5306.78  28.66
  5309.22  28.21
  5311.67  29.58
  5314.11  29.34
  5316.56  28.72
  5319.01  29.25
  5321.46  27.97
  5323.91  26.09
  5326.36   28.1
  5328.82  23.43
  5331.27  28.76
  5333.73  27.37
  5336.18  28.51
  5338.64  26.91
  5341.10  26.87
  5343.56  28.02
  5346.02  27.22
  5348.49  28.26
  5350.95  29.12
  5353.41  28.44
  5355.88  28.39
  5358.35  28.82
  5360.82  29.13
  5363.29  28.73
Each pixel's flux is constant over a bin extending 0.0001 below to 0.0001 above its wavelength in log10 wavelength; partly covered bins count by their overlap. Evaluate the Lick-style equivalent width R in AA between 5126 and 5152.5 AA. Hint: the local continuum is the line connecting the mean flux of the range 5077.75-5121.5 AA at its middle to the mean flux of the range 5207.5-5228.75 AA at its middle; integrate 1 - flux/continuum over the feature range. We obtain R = 1.0 AA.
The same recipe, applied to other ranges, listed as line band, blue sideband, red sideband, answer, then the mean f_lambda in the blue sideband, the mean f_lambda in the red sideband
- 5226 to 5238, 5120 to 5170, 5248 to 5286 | -0.1 AA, 26.2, 27.3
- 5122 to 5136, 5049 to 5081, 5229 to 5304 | 0.4 AA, 27.5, 27.9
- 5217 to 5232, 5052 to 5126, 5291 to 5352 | 0.0 AA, 27.4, 28.1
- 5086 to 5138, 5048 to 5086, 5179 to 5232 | -0.8 AA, 27.4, 25.9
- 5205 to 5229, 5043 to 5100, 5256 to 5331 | 0.6 AA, 27.5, 27.7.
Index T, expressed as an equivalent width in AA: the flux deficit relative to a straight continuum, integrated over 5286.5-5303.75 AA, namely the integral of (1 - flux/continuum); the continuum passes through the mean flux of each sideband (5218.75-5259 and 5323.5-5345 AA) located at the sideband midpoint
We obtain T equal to -0.5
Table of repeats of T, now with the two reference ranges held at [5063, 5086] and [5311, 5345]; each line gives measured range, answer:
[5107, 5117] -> -0.03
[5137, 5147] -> 0.60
